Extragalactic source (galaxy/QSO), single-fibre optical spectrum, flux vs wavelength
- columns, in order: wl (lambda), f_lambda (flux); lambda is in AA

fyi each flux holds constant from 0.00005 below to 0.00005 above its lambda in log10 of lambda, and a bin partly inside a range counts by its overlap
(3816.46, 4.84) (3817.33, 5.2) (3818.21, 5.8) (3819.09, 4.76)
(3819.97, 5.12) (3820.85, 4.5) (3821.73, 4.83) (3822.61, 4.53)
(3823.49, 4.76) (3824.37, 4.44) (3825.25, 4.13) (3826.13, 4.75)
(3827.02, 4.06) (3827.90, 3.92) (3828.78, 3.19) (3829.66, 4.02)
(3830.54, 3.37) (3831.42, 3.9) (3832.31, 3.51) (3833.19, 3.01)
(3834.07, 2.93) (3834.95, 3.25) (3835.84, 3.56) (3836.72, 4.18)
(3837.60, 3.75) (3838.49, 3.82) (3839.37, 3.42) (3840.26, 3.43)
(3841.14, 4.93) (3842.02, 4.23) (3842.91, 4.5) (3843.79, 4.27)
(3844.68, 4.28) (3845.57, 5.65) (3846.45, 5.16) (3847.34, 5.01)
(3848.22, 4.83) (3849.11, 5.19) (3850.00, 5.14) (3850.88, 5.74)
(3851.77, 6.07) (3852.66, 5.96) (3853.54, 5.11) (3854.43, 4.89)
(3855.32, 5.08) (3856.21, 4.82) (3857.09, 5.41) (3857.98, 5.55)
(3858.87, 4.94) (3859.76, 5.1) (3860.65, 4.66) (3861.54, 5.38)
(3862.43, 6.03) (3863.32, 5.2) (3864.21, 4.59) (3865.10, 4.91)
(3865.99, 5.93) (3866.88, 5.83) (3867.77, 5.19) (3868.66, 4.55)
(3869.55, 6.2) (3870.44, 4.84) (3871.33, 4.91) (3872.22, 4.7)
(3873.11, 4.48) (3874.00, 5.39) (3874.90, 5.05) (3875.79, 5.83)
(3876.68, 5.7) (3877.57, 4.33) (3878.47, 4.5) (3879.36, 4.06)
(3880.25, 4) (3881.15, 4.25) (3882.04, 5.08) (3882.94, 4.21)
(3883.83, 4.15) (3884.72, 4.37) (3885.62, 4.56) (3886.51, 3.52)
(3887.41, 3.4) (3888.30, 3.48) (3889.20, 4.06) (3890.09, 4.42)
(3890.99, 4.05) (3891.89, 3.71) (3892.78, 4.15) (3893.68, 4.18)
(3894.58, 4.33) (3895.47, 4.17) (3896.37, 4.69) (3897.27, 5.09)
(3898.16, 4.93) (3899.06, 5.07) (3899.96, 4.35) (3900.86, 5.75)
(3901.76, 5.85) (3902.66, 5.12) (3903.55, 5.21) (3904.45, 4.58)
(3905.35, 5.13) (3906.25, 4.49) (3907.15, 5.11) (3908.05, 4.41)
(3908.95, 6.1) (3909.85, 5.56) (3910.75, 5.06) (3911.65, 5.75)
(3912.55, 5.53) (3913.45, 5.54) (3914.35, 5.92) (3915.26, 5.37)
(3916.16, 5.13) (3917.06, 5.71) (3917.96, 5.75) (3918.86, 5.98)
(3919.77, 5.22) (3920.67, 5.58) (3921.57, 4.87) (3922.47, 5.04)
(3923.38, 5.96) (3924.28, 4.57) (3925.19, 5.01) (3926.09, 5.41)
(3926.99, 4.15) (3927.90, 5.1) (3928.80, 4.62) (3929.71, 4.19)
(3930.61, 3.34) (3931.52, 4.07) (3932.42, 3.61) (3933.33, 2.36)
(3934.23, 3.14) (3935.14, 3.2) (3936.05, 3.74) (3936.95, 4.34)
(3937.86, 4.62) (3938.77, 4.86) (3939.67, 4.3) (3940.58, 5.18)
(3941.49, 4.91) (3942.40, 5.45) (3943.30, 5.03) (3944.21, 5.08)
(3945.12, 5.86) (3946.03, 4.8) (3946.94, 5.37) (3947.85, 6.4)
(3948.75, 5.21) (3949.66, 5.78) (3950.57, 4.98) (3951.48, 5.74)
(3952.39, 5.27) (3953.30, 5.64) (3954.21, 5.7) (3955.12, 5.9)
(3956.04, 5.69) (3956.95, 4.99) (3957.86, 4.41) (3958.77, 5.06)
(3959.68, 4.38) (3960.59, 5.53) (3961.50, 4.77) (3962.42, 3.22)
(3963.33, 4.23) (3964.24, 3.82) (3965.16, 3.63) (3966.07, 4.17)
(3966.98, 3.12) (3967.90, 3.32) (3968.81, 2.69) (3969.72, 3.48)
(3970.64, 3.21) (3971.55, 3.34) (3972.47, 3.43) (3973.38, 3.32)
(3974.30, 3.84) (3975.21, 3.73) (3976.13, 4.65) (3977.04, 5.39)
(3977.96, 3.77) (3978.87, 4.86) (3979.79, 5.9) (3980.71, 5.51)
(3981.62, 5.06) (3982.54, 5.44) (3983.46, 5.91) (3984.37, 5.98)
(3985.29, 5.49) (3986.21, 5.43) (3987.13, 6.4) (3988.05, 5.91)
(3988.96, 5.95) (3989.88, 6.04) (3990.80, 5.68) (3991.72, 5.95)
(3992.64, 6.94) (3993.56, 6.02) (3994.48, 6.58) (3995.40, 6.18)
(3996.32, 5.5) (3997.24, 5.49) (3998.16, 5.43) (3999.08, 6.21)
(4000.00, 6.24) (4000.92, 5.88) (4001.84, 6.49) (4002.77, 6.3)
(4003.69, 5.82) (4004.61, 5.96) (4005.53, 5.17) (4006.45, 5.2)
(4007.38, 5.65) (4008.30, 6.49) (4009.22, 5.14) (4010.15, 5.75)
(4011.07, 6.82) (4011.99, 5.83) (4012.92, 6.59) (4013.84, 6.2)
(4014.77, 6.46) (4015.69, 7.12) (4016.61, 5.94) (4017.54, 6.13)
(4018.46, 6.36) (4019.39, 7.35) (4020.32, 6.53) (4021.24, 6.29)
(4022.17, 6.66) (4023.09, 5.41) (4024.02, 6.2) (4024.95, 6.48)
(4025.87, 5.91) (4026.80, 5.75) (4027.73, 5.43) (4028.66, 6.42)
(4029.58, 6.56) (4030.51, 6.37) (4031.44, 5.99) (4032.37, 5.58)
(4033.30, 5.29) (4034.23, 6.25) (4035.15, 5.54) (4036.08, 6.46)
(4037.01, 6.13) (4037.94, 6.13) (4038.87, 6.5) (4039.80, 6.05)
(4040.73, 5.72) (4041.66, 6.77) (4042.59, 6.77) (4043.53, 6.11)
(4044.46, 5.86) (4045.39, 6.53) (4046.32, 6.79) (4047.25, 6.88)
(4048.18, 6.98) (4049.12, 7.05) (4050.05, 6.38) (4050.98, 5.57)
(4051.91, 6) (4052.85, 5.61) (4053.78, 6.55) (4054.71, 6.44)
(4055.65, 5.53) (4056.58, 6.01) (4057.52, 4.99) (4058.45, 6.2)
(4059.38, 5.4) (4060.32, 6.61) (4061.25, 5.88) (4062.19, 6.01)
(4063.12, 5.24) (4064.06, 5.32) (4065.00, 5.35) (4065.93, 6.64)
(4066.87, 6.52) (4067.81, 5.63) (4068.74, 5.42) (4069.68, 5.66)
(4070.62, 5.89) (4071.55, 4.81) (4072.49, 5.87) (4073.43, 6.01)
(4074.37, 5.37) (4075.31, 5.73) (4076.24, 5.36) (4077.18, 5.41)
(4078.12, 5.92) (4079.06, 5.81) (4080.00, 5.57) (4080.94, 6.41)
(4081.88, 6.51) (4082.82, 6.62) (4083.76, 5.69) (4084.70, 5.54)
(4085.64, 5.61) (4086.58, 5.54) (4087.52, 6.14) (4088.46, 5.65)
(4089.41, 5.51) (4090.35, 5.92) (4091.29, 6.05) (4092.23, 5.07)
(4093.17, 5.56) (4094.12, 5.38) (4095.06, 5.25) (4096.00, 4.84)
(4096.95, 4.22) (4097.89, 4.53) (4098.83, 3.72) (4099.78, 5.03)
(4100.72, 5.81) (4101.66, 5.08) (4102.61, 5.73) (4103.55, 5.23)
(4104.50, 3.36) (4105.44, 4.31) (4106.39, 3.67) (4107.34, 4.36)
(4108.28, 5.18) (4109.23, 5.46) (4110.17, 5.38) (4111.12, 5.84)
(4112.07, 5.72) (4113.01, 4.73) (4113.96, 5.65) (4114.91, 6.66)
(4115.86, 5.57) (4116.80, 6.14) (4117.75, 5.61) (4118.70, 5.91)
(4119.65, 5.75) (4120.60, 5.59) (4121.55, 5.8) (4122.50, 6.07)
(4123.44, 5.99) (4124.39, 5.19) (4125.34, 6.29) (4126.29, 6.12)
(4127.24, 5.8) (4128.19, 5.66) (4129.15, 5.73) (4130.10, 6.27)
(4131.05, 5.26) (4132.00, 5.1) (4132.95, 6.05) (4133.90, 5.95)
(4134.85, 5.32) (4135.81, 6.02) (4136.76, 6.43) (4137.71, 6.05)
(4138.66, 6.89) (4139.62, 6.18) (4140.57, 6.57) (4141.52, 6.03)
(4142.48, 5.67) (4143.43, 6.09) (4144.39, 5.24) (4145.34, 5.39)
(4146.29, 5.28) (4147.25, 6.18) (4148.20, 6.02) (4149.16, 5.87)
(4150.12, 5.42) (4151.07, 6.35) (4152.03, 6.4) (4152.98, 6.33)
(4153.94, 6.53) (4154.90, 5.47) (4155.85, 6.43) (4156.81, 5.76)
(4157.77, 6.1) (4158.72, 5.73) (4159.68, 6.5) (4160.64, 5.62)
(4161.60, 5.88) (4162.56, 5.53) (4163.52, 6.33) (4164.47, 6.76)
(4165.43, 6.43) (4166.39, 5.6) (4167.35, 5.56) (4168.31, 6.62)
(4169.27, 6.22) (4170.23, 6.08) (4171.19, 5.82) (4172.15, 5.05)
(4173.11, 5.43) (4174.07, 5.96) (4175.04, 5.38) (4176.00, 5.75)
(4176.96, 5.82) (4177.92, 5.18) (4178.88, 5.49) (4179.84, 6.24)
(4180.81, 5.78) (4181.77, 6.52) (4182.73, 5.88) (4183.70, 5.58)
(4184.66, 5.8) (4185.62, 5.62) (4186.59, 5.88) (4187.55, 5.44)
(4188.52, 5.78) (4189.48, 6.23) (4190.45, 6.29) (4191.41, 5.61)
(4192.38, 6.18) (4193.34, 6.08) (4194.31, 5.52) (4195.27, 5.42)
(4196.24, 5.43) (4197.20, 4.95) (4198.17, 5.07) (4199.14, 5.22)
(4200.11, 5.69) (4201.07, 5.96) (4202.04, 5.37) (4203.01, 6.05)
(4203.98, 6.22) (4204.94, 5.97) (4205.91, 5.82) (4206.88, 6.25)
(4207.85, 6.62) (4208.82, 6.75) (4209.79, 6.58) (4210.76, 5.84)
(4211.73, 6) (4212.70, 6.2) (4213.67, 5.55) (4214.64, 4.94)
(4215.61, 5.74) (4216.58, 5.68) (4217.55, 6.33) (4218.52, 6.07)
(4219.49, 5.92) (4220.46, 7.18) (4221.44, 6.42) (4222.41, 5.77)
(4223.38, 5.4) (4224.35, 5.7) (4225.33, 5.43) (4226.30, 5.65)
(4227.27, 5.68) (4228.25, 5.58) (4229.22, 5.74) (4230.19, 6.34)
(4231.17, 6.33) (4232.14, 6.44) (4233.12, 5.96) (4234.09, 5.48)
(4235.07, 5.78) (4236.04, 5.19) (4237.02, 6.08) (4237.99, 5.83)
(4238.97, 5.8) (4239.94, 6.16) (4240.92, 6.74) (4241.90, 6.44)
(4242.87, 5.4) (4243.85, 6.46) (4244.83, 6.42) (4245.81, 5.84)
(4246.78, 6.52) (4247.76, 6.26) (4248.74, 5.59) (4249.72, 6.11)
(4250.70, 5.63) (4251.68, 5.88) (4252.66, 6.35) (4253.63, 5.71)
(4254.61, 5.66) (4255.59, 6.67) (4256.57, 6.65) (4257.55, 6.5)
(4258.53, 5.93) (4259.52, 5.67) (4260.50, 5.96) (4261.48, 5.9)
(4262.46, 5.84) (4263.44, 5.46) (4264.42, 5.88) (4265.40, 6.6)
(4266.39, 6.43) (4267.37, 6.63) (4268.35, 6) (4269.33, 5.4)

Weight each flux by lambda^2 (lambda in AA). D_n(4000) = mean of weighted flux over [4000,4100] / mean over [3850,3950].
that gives 1.31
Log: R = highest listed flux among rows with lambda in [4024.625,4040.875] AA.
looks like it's 6.56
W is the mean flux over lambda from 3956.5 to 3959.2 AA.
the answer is 4.82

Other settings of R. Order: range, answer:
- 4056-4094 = 6.64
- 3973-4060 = 7.35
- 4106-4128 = 6.66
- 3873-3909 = 6.1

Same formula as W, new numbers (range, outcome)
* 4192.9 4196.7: 5.6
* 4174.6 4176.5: 5.58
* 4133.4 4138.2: 5.96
